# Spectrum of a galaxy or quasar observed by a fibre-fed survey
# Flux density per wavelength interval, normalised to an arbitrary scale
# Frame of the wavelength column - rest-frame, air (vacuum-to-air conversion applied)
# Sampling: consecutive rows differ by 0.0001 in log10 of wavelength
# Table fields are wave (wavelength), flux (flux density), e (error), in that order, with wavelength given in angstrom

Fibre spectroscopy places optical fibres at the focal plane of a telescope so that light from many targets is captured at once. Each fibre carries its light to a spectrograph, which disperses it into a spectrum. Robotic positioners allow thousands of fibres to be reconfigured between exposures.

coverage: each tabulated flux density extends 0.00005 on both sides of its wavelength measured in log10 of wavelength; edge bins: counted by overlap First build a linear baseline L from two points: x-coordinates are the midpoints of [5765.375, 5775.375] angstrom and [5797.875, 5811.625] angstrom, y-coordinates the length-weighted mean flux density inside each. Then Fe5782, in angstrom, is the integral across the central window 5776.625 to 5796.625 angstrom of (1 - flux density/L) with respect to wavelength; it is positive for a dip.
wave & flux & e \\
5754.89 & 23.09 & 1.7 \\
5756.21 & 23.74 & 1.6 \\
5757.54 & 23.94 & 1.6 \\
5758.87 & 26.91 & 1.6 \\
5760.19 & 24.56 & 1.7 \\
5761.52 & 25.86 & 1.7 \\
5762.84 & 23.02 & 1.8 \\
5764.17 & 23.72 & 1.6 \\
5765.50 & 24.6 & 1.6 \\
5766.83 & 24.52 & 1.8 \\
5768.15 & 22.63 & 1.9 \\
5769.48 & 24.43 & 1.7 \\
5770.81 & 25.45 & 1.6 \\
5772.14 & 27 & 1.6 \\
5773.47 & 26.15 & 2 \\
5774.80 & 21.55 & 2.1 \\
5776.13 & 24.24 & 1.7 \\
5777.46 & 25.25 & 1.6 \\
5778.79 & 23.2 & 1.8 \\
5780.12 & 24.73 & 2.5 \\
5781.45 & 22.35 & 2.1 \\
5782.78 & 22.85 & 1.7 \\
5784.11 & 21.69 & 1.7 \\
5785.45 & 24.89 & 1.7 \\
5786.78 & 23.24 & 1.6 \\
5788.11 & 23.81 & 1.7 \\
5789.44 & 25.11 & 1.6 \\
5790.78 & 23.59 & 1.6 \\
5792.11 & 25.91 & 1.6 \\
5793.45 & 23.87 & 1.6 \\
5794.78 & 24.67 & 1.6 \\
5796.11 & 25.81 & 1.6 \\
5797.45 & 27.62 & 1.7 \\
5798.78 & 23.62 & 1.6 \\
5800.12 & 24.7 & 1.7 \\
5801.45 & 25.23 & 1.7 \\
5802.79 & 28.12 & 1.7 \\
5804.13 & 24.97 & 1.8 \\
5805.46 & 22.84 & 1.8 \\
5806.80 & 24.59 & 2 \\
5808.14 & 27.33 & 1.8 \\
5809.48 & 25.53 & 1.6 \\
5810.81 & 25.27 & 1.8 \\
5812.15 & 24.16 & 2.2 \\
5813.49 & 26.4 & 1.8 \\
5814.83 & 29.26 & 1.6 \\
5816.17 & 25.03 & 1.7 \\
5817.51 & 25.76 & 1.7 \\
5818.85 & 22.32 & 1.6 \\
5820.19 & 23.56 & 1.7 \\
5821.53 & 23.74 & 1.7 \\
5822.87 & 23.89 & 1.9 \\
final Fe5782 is 0.7 angstrom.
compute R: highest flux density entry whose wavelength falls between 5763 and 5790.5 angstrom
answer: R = 27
